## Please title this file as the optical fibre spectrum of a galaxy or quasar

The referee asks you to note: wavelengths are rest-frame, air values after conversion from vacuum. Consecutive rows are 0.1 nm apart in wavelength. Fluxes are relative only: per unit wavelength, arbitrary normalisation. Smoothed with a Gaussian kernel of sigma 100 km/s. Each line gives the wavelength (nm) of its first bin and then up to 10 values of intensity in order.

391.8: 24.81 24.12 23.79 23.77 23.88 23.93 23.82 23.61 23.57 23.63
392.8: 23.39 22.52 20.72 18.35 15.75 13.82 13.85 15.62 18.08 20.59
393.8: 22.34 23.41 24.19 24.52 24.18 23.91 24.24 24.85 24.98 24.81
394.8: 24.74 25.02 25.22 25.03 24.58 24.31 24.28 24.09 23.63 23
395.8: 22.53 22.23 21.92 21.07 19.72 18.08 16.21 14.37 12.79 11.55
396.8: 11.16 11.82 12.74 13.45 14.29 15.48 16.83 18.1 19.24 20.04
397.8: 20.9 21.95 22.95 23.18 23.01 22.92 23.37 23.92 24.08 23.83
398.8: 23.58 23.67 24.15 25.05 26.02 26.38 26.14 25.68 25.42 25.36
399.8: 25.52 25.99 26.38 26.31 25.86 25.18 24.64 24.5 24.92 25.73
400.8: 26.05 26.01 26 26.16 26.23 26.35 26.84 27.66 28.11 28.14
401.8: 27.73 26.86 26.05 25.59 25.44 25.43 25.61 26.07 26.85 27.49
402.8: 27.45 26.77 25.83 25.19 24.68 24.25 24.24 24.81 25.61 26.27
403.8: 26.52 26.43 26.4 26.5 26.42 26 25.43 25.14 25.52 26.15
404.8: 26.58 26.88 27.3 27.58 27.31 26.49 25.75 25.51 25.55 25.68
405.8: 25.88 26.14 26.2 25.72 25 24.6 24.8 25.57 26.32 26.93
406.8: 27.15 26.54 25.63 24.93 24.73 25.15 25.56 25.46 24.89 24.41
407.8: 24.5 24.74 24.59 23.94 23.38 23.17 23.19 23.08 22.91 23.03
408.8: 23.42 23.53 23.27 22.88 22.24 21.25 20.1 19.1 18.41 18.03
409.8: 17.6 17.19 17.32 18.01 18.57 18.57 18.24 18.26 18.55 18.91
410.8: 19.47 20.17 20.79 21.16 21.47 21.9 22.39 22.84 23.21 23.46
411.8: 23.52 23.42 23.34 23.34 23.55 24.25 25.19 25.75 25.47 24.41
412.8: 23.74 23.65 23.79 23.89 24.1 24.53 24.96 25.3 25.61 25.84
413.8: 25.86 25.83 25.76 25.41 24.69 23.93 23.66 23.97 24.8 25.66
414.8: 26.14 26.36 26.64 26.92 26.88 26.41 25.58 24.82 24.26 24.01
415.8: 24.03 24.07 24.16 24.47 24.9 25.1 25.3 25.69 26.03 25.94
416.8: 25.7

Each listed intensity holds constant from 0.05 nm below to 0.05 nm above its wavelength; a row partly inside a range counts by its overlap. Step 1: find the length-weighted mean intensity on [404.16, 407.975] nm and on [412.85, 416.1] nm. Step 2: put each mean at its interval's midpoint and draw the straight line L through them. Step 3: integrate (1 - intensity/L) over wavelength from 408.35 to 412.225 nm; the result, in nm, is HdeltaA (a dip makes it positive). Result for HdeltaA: 0.67 nm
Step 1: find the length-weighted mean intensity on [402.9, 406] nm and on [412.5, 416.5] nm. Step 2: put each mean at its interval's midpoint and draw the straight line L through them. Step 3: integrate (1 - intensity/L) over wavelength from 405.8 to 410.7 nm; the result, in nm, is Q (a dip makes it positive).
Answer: 0.53 nm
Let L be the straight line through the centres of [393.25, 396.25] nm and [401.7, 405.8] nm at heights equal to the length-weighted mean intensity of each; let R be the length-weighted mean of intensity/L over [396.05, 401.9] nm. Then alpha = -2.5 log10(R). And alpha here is 0.087 mag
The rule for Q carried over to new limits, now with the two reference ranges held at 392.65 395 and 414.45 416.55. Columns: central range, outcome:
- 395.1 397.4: 0.38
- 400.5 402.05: -0.24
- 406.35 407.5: -0.09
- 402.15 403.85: -0.19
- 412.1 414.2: 0.00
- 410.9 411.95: 0.10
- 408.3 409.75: 0.14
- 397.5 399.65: -0.09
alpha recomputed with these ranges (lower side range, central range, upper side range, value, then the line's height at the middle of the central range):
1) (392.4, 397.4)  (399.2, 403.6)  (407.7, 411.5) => -0.248 mag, 20.7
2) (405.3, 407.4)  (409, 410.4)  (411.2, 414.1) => 0.278 mag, 24.9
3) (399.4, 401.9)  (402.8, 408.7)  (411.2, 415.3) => 0.001 mag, 25.5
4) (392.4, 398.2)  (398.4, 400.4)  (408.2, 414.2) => -0.199 mag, 20.9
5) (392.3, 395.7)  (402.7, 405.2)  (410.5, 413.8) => -0.143 mag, 22.8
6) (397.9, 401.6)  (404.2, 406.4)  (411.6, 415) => -0.045 mag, 24.9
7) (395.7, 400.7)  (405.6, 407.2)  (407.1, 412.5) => -0.180 mag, 21.8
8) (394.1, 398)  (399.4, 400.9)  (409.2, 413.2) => -0.236 mag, 20.6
